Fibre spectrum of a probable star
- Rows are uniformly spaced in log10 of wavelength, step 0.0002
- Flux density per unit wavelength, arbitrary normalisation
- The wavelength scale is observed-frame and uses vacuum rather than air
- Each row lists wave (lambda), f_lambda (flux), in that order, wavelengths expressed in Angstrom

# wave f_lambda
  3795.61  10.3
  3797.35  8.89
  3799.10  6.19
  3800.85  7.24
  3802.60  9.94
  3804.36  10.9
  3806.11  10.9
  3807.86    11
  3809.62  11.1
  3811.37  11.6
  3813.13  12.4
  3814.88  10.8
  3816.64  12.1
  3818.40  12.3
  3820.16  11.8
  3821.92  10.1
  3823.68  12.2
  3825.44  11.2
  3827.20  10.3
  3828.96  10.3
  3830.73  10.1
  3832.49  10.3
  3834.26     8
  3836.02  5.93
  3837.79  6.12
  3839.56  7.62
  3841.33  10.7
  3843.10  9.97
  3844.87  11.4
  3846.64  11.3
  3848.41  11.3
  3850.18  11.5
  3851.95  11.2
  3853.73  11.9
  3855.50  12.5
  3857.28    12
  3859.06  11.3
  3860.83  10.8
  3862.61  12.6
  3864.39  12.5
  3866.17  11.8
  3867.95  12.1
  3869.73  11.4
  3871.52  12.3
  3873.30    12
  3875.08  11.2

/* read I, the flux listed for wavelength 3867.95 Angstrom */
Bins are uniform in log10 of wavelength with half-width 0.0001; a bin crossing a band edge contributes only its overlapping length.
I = 12.1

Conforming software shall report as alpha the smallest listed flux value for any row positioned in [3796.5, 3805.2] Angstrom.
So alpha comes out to 6.19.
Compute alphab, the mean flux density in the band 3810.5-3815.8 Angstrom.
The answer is 11.6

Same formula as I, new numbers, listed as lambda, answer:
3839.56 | 7.62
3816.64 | 12.1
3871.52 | 12.3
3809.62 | 11.1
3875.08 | 11.2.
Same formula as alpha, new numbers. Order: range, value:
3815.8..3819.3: 12.1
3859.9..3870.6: 10.8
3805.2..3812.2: 10.9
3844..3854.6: 11.2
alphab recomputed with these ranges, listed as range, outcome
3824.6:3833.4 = 10.4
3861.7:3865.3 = 12.5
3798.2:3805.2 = 8.55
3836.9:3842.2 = 8.13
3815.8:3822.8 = 11.6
